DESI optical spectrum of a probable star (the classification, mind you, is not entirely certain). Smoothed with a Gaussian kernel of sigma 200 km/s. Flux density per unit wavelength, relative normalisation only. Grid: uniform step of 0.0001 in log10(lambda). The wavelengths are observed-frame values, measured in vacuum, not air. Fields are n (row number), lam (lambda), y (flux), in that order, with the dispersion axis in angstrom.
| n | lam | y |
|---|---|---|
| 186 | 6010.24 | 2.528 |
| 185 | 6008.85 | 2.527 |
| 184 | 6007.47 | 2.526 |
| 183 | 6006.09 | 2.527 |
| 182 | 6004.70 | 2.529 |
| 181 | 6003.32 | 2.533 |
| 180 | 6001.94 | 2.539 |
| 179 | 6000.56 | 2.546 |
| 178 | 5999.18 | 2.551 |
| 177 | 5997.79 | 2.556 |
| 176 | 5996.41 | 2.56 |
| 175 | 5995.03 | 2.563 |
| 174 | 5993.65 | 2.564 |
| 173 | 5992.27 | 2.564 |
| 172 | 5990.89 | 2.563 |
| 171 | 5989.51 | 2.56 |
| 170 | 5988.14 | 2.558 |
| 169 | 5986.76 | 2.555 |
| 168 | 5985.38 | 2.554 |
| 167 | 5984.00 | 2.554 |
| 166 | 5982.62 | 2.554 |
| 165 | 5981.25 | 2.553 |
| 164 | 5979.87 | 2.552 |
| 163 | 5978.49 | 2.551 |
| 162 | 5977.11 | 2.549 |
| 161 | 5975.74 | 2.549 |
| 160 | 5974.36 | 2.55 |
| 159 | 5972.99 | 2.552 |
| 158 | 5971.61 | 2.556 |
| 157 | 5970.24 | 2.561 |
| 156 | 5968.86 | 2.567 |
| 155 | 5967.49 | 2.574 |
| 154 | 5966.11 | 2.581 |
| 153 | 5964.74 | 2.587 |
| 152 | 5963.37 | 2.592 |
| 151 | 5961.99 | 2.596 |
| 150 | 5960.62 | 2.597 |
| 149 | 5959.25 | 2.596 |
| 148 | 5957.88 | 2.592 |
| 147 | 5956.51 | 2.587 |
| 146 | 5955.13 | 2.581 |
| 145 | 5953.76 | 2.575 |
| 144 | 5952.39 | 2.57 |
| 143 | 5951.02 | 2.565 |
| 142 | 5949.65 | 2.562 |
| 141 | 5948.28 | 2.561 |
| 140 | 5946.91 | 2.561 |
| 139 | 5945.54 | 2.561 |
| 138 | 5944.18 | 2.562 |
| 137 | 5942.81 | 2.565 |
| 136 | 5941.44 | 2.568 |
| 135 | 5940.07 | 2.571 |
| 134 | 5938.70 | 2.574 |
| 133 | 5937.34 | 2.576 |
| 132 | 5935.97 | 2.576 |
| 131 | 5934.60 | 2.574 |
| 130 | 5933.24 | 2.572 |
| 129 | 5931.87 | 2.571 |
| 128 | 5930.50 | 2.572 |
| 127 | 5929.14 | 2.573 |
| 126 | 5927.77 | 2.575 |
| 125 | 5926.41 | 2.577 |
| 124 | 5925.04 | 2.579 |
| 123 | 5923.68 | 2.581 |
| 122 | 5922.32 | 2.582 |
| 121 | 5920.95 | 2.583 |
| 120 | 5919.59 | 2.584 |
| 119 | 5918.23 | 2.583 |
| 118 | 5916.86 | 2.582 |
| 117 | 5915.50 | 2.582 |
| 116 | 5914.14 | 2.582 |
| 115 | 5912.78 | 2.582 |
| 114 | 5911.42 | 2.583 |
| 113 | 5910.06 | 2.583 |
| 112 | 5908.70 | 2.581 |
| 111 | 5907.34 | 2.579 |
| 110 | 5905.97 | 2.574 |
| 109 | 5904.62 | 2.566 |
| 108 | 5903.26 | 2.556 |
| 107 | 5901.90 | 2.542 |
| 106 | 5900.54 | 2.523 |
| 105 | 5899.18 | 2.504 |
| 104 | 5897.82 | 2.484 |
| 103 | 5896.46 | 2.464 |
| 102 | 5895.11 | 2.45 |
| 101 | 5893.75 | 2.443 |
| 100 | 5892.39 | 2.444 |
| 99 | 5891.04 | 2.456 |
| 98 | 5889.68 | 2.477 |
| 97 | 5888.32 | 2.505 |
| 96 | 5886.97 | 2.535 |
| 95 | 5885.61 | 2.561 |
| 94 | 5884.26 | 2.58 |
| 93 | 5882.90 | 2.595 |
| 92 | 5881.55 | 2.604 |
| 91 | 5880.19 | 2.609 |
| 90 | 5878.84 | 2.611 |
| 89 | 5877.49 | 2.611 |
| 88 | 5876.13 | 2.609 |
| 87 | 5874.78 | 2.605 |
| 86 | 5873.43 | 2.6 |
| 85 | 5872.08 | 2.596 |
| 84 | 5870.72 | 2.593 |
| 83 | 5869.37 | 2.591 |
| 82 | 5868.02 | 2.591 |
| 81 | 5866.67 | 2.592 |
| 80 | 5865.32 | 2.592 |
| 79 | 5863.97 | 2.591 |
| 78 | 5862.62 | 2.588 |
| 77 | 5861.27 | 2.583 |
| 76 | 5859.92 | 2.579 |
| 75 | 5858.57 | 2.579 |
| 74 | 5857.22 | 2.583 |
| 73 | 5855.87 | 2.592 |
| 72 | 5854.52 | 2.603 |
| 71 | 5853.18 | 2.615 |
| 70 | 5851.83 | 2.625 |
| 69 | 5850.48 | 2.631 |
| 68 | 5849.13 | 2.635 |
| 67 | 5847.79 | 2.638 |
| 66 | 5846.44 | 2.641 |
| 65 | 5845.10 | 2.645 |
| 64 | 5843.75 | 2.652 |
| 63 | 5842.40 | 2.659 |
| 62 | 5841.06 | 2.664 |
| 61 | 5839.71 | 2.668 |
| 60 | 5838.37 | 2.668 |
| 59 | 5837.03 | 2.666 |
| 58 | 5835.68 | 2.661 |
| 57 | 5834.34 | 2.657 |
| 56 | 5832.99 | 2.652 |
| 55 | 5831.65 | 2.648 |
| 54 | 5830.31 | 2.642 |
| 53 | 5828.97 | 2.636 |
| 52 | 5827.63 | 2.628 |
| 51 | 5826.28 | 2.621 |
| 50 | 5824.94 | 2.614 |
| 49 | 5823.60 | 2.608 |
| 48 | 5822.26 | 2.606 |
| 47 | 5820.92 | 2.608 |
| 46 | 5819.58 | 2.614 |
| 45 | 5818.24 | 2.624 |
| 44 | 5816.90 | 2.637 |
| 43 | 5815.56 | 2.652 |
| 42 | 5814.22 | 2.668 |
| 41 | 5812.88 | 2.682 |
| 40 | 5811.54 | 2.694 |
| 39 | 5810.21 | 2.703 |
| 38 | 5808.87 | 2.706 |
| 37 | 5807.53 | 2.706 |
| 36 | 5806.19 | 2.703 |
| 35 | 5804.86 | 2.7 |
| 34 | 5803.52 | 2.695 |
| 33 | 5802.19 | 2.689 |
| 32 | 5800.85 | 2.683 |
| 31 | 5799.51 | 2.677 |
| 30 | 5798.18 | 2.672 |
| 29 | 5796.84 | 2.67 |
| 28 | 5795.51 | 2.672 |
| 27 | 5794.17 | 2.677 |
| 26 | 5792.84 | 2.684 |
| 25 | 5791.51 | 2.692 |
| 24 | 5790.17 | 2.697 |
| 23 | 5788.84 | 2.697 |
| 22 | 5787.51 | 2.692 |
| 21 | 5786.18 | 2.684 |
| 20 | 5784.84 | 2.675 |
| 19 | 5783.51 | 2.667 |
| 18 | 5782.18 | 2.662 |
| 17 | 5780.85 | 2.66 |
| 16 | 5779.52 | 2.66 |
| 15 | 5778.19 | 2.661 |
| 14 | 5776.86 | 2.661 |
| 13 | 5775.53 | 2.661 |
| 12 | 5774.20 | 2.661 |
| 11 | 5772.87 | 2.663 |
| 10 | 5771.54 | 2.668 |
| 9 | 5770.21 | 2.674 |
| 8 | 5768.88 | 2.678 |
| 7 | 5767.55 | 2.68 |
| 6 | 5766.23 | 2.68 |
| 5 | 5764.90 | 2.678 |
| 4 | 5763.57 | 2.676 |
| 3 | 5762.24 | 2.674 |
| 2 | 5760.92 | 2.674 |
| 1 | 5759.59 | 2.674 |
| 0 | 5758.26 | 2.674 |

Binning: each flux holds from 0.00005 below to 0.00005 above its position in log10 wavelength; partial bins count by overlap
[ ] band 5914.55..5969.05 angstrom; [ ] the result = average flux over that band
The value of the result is 2.58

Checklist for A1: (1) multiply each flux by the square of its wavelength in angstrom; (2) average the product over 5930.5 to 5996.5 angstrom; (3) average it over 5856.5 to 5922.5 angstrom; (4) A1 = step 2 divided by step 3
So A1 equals 1.03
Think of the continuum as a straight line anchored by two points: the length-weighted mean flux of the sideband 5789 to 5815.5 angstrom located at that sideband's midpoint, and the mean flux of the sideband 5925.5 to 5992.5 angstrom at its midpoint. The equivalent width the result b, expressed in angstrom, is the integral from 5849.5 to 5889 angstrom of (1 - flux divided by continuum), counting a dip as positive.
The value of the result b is 0.7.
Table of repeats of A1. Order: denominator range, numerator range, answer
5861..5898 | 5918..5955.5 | 1.03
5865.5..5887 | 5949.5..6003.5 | 1.02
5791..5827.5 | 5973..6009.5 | 1.02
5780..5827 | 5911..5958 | 1.01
